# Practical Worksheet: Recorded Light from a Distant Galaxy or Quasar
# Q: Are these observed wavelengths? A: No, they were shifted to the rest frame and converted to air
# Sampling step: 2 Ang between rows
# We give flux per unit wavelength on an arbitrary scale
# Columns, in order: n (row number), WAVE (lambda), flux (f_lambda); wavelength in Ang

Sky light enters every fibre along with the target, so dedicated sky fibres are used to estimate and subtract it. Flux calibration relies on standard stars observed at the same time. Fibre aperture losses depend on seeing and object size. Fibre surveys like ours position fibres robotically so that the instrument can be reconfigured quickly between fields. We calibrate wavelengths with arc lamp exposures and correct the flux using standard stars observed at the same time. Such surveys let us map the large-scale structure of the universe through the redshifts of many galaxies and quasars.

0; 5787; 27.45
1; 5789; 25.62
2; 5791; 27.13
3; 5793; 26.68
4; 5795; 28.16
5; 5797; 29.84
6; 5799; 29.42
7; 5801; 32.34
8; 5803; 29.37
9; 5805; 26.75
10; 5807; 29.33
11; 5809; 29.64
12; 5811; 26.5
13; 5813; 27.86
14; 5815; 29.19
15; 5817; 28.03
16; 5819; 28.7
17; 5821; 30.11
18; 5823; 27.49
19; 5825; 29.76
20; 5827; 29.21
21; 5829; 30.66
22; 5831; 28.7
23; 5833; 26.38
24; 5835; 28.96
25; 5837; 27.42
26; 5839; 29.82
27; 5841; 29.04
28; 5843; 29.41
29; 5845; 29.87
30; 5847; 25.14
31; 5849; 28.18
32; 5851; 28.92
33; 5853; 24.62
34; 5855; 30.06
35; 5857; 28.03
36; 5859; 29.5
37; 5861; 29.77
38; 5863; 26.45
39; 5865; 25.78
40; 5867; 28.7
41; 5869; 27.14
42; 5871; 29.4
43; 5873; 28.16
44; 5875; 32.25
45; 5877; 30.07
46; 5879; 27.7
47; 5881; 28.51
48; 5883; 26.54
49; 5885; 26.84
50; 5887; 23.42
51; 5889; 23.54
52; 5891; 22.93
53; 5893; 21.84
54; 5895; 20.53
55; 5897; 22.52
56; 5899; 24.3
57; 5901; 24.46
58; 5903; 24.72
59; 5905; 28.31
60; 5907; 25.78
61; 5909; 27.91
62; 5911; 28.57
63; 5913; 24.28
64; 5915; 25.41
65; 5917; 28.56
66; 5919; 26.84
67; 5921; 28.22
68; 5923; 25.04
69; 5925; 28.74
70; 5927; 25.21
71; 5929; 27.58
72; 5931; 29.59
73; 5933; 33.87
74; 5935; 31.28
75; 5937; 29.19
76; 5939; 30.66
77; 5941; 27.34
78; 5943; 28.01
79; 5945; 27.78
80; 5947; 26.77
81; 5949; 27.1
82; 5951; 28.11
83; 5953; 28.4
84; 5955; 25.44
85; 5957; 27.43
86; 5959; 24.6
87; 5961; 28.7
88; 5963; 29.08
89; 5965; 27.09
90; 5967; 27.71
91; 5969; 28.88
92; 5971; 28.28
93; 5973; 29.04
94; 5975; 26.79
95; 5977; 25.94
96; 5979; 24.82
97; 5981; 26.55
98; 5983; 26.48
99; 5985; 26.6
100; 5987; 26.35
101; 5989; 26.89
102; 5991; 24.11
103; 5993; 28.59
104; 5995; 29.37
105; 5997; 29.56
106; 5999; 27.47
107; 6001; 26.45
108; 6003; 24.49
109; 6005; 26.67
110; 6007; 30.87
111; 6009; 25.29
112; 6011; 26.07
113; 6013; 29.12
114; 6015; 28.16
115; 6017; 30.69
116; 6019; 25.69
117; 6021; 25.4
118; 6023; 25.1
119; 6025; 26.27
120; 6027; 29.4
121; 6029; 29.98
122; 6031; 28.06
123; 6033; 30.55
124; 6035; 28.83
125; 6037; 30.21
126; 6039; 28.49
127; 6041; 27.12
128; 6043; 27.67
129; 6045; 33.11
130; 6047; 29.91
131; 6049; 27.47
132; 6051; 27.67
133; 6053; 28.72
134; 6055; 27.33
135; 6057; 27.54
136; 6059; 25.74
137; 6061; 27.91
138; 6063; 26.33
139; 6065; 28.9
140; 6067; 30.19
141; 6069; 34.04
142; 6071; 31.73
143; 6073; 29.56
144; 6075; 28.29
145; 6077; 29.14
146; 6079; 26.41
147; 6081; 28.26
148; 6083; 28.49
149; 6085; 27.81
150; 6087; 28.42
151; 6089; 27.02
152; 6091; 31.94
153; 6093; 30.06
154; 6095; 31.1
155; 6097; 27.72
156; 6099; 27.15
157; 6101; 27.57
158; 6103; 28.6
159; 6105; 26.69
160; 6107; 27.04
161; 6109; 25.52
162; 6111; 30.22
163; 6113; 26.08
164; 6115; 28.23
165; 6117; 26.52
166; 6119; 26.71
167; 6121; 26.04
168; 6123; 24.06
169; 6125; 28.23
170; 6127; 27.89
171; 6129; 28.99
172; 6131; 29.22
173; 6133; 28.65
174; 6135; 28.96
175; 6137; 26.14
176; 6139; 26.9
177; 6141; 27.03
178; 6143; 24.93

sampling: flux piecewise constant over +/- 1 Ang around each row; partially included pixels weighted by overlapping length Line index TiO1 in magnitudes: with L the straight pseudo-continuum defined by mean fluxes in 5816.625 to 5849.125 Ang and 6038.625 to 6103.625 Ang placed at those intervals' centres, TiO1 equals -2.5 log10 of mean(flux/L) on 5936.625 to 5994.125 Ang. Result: 0.05 mag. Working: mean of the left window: 28.7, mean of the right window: 28.7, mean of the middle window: 27.3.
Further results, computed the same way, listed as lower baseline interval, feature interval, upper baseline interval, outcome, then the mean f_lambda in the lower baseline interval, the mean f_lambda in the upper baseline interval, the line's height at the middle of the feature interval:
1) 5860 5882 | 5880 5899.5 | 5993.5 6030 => 0.18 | 28.5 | 27.6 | 28.4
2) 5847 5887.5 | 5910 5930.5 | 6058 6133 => 0.04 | 28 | 28.2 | 28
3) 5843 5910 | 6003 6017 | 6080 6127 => -0.01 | 26.8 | 27.8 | 27.4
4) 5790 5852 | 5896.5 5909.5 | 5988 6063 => 0.12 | 28.6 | 27.9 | 28.3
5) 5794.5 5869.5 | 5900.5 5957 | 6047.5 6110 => 0.03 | 28.5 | 28.4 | 28.5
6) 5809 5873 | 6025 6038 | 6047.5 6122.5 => -0.04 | 28.4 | 28.2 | 28.2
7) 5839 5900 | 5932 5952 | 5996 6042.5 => -0.06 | 27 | 27.8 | 27.4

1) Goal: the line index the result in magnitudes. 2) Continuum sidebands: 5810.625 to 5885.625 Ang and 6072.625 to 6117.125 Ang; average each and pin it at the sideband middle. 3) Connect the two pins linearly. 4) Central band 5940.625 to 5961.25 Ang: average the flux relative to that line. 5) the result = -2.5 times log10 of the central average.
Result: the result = 0.04 mag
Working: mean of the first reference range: 28.4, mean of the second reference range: 28.2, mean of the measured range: 27.2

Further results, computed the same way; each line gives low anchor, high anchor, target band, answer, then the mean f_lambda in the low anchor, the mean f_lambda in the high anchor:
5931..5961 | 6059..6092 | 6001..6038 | 0.034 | 28.3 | 28.9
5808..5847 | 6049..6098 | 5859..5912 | 0.089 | 28.7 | 28.7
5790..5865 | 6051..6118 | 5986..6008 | 0.042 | 28.5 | 28.4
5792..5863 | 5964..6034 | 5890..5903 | 0.223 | 28.6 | 27.4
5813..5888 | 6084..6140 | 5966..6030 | 0.030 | 28.3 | 27.8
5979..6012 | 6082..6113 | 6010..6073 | -0.038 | 26.9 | 28.3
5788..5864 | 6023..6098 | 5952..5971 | 0.044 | 28.5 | 28.8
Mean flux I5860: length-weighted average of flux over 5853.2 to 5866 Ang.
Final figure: 28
